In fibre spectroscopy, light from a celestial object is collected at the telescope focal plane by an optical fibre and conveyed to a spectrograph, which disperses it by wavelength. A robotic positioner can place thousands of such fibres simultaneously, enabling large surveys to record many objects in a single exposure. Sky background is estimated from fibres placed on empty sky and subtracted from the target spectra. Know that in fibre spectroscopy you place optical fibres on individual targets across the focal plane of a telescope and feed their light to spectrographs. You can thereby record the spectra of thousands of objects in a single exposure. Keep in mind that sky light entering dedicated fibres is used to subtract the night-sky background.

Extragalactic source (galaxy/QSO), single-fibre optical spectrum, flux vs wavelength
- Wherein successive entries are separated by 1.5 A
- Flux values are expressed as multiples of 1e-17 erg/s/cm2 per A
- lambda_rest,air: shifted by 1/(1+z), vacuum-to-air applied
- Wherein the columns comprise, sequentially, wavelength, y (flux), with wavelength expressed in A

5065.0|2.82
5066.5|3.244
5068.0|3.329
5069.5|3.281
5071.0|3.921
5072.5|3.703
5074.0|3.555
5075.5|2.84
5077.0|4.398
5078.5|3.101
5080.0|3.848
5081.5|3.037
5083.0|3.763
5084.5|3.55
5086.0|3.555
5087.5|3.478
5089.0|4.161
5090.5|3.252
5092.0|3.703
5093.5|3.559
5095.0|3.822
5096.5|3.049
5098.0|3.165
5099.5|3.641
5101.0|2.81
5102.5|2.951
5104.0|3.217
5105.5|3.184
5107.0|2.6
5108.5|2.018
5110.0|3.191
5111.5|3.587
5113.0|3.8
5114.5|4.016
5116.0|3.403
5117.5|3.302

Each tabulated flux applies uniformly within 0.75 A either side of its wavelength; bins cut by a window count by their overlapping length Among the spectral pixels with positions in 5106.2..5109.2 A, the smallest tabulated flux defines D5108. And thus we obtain 2.018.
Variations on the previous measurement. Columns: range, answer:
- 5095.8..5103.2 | 2.81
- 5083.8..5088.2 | 3.478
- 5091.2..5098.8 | 3.049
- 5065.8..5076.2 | 2.84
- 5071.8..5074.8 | 3.555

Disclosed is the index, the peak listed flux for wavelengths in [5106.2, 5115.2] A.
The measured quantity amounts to 4.016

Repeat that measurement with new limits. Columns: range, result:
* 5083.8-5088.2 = 3.555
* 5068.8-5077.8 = 4.398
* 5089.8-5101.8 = 3.822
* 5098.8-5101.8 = 3.641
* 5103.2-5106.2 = 3.217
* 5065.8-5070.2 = 3.329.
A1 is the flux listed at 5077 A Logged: 4.398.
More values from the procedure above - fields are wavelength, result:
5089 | 4.161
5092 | 3.703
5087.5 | 3.478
